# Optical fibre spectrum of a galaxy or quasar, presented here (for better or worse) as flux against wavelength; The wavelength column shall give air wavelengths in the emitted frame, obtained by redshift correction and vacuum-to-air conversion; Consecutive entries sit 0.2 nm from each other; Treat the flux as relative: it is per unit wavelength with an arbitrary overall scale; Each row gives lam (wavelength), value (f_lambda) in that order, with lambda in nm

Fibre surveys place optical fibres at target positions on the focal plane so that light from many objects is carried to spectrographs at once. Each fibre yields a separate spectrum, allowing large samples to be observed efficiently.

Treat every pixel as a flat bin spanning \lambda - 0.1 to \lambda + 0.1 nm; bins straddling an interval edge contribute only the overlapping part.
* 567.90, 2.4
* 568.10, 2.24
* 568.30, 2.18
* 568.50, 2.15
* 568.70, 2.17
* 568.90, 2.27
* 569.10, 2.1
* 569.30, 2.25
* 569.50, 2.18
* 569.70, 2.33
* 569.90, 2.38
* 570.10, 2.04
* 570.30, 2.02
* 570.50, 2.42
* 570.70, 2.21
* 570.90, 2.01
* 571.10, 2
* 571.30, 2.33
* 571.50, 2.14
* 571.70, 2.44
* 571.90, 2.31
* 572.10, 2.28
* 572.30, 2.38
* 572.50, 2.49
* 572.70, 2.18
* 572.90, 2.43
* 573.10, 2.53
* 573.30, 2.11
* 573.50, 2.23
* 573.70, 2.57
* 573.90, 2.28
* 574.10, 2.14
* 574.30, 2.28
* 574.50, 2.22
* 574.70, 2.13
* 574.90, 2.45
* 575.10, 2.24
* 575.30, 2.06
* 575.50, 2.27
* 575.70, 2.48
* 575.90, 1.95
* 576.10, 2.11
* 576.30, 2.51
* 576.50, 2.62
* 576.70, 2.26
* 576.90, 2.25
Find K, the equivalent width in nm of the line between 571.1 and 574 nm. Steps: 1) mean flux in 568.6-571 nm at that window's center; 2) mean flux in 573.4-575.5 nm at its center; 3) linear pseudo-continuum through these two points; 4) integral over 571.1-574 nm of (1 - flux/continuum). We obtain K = -0.12 nm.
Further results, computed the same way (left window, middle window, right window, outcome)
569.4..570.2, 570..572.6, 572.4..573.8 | 0.06 nm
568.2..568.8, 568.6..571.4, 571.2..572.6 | 0.06 nm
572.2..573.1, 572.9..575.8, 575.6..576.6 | 0.09 nm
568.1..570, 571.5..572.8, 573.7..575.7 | -0.05 nm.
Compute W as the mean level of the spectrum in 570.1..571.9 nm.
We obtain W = 2.19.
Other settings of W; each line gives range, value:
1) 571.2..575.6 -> 2.29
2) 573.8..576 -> 2.23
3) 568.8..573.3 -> 2.26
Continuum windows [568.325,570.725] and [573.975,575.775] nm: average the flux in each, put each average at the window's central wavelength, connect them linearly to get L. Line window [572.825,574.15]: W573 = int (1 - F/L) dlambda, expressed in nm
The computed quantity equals -0.055 nm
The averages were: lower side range 2.21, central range 2.33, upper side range 2.25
